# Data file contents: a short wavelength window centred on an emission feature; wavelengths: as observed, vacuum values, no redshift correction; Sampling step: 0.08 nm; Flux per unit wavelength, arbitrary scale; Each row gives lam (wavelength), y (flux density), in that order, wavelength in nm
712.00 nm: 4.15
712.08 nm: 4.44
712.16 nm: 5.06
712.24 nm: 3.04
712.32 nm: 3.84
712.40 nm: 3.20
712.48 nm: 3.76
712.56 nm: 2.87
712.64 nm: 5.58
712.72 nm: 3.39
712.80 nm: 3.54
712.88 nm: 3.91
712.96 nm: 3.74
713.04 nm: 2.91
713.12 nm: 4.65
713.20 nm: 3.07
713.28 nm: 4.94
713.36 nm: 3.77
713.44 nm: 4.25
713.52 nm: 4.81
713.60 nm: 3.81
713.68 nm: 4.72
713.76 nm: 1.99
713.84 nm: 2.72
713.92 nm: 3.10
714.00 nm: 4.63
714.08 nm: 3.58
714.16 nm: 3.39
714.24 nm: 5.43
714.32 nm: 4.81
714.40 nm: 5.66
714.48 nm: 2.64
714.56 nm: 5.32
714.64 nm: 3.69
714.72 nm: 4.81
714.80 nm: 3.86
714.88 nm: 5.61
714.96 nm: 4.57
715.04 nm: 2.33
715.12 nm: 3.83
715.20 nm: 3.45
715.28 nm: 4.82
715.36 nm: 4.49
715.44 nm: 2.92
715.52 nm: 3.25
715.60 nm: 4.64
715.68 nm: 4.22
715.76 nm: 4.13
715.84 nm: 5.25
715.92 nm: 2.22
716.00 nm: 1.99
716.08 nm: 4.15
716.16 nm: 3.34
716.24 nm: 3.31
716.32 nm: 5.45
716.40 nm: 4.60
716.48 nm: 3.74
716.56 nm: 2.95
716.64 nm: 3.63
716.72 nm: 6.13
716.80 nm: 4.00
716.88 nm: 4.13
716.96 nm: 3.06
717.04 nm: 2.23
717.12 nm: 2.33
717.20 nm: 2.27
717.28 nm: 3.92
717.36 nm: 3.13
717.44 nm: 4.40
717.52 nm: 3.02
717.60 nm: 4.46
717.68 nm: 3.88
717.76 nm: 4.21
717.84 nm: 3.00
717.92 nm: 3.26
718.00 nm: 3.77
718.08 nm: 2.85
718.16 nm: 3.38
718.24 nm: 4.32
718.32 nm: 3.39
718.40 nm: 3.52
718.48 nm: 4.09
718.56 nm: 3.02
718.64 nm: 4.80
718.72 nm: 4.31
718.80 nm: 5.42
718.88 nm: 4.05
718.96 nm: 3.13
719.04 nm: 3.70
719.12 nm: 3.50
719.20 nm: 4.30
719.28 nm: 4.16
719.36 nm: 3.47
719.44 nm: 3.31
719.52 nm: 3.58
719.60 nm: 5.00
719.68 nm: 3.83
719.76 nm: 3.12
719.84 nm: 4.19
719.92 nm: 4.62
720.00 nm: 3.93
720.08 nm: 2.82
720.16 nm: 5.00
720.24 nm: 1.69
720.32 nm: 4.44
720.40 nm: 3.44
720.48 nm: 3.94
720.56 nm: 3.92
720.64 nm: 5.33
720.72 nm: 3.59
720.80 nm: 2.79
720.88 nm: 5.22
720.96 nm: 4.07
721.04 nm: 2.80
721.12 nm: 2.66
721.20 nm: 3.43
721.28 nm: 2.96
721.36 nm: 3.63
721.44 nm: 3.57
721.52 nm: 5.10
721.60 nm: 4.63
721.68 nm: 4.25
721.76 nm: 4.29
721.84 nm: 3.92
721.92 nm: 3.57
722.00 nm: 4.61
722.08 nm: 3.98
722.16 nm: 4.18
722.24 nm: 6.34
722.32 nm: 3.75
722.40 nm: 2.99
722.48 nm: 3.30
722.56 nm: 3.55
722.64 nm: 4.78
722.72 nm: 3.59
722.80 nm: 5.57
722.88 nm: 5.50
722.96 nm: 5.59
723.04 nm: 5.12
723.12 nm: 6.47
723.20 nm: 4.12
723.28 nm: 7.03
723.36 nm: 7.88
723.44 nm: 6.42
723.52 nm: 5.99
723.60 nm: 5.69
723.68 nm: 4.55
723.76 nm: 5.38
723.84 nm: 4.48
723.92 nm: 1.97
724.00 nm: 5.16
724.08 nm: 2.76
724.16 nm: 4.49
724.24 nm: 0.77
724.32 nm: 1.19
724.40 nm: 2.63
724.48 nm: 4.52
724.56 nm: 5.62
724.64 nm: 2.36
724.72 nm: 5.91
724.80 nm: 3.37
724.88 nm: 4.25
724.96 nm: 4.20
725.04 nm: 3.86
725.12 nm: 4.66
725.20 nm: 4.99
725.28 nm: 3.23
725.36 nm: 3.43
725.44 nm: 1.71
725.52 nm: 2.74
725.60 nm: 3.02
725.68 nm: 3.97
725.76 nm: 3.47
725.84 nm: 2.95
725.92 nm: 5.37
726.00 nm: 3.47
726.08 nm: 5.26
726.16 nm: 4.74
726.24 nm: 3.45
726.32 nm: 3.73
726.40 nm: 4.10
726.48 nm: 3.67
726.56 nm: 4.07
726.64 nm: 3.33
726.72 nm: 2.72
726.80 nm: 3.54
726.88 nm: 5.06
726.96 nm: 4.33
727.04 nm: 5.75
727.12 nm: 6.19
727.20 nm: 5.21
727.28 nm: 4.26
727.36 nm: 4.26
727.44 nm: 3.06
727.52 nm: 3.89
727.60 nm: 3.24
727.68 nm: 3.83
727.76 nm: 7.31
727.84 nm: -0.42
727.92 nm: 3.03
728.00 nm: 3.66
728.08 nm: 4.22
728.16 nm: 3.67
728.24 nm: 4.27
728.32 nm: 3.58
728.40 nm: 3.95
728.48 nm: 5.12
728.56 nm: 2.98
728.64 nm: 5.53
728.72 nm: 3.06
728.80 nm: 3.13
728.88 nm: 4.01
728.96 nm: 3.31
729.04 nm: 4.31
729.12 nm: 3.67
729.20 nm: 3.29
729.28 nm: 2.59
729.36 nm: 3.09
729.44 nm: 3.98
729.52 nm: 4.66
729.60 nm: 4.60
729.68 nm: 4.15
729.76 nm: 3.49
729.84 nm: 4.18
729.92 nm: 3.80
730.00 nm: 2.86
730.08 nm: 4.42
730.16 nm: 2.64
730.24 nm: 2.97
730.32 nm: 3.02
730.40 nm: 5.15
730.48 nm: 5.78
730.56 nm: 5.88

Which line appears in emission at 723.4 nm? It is H-gamma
